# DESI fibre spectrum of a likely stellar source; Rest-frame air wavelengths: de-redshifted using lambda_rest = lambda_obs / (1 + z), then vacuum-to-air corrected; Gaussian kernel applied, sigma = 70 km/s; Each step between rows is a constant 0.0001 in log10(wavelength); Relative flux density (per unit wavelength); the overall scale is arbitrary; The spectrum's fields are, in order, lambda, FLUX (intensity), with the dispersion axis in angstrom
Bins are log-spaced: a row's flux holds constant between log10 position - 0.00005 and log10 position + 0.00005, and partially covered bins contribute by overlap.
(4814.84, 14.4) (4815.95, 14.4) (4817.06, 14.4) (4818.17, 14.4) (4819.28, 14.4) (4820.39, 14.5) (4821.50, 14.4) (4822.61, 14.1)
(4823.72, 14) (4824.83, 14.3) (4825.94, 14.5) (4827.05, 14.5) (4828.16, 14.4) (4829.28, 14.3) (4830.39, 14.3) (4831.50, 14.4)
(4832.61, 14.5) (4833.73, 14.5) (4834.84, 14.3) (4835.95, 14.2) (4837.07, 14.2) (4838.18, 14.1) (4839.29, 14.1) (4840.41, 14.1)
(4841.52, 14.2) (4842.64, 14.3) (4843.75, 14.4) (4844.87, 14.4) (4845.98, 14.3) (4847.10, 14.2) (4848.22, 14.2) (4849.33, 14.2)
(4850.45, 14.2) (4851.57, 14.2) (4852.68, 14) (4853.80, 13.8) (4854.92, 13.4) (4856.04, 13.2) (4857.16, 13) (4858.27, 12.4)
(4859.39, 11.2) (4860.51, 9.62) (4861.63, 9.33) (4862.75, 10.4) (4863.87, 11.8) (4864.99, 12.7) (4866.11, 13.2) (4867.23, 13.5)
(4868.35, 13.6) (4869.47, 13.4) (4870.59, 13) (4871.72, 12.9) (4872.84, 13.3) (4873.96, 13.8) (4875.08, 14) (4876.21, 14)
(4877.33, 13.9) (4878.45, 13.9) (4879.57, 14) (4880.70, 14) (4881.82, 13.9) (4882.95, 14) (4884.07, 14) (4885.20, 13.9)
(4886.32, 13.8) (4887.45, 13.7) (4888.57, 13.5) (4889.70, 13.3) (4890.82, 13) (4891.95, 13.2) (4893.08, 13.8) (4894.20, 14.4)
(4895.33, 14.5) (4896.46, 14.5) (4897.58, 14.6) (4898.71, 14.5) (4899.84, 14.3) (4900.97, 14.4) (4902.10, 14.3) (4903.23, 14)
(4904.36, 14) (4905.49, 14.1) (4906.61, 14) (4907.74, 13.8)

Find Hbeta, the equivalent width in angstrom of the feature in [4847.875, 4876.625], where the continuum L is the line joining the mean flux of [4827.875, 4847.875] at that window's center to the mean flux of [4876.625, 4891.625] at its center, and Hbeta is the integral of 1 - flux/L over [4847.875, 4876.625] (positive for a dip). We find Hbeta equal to 2.2 angstrom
